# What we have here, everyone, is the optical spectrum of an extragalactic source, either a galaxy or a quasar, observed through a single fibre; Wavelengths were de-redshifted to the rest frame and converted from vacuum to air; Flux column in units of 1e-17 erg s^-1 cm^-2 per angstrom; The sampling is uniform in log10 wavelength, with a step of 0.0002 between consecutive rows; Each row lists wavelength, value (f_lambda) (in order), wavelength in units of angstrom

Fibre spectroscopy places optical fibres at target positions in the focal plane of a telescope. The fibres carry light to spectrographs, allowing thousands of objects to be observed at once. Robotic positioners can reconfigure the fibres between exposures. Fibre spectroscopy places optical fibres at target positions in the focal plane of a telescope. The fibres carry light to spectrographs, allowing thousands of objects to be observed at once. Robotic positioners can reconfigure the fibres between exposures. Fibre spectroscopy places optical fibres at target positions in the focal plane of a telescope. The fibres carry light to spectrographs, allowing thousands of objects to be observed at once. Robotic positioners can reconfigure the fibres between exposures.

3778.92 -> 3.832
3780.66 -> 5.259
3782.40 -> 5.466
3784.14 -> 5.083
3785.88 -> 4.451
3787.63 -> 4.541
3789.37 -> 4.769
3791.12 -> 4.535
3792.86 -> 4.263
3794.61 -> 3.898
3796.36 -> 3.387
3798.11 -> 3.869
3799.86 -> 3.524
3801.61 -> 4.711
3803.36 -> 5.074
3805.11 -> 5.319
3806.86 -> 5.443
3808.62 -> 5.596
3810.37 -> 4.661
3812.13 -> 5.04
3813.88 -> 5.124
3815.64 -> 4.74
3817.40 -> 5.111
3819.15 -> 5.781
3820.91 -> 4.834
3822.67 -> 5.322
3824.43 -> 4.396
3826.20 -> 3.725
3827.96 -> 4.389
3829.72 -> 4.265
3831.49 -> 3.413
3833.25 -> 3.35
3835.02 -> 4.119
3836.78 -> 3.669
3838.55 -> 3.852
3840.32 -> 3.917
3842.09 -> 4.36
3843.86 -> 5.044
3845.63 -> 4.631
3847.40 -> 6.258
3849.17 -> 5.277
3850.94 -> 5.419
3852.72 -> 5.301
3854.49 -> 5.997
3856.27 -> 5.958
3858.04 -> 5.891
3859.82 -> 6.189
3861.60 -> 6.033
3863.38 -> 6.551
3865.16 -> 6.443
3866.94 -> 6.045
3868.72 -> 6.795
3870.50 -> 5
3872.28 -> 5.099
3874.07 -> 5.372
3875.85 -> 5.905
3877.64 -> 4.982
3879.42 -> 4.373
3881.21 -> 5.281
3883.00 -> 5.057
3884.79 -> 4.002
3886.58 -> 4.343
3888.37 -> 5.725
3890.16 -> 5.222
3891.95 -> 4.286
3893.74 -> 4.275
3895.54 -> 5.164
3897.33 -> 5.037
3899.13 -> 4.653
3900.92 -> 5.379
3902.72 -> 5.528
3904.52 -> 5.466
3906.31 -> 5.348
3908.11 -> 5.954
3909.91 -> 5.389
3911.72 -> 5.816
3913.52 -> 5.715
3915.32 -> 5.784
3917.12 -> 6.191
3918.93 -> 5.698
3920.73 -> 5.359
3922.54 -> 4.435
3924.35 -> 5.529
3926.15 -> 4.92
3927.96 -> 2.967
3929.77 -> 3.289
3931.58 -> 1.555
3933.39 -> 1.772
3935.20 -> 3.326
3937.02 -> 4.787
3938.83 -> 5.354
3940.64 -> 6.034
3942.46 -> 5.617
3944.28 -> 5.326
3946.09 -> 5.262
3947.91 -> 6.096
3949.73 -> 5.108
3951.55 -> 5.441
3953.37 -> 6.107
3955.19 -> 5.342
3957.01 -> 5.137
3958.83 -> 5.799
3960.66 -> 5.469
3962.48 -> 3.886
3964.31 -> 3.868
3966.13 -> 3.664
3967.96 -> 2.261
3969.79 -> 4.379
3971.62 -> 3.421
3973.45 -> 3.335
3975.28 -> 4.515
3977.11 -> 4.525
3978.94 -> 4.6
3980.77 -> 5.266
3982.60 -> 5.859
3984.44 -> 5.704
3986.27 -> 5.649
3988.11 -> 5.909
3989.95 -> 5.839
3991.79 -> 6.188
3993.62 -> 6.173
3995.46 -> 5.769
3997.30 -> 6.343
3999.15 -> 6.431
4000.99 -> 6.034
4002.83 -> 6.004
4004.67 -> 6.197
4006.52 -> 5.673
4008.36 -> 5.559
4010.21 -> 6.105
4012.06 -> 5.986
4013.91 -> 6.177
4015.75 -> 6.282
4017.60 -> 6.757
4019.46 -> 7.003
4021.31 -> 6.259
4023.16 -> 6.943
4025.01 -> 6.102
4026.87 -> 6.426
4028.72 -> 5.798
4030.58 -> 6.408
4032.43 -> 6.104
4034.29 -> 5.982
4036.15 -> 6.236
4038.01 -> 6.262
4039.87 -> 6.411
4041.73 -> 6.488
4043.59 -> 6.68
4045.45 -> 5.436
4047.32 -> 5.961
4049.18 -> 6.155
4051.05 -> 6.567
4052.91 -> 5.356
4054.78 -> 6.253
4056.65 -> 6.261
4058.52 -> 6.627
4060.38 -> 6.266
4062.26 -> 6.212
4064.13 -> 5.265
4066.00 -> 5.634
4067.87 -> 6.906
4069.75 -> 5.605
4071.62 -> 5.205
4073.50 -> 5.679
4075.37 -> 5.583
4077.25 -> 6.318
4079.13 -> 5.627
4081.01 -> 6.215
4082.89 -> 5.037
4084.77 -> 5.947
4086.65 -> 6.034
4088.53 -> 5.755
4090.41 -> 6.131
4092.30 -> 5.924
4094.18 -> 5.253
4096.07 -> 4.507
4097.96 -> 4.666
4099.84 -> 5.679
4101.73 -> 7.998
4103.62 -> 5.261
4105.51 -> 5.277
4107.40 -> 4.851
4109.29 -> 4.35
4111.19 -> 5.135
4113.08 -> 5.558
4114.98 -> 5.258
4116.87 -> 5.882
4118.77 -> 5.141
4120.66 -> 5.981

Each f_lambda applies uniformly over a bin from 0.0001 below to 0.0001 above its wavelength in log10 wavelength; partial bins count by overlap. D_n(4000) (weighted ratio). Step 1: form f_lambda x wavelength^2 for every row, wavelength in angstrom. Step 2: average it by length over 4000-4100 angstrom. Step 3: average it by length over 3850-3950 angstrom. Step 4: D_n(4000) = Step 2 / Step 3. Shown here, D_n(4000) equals 1.3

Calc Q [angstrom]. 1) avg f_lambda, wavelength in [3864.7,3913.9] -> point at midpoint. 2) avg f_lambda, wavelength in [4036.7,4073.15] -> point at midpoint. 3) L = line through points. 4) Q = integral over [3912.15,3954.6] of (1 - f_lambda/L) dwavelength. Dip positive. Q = 4.70 angstrom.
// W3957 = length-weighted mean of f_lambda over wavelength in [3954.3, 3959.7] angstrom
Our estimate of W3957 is 5.43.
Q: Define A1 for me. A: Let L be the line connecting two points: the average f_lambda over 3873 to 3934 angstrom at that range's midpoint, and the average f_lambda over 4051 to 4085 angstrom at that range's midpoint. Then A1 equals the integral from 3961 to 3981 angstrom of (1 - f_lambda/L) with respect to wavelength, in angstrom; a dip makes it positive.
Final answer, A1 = 5.0 angstrom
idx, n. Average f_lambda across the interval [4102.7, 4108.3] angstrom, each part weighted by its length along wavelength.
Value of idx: 5.13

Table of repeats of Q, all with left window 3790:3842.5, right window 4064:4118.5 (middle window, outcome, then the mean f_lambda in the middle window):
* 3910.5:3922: -2.0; 5.71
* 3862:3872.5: -3.1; 6.05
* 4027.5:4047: -2.9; 6.18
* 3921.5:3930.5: 1.2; 4.26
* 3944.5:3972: 1.4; 4.79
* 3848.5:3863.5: -3.9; 5.82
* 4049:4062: -1.8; 6.21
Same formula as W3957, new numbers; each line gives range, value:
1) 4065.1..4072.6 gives 5.84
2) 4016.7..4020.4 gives 6.86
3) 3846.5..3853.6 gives 5.56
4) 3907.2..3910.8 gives 5.67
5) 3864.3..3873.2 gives 5.87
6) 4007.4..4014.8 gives 5.95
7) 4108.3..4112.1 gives 4.73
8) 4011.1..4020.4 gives 6.44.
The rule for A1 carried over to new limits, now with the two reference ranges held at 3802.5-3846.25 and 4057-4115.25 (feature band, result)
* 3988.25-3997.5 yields -1.28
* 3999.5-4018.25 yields -2.50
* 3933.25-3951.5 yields 0.24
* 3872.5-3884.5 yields -0.68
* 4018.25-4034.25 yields -2.74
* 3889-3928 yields -2.28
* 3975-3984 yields 0.38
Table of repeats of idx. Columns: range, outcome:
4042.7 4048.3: 6.02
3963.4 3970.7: 3.54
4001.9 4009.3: 5.86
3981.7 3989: 5.78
